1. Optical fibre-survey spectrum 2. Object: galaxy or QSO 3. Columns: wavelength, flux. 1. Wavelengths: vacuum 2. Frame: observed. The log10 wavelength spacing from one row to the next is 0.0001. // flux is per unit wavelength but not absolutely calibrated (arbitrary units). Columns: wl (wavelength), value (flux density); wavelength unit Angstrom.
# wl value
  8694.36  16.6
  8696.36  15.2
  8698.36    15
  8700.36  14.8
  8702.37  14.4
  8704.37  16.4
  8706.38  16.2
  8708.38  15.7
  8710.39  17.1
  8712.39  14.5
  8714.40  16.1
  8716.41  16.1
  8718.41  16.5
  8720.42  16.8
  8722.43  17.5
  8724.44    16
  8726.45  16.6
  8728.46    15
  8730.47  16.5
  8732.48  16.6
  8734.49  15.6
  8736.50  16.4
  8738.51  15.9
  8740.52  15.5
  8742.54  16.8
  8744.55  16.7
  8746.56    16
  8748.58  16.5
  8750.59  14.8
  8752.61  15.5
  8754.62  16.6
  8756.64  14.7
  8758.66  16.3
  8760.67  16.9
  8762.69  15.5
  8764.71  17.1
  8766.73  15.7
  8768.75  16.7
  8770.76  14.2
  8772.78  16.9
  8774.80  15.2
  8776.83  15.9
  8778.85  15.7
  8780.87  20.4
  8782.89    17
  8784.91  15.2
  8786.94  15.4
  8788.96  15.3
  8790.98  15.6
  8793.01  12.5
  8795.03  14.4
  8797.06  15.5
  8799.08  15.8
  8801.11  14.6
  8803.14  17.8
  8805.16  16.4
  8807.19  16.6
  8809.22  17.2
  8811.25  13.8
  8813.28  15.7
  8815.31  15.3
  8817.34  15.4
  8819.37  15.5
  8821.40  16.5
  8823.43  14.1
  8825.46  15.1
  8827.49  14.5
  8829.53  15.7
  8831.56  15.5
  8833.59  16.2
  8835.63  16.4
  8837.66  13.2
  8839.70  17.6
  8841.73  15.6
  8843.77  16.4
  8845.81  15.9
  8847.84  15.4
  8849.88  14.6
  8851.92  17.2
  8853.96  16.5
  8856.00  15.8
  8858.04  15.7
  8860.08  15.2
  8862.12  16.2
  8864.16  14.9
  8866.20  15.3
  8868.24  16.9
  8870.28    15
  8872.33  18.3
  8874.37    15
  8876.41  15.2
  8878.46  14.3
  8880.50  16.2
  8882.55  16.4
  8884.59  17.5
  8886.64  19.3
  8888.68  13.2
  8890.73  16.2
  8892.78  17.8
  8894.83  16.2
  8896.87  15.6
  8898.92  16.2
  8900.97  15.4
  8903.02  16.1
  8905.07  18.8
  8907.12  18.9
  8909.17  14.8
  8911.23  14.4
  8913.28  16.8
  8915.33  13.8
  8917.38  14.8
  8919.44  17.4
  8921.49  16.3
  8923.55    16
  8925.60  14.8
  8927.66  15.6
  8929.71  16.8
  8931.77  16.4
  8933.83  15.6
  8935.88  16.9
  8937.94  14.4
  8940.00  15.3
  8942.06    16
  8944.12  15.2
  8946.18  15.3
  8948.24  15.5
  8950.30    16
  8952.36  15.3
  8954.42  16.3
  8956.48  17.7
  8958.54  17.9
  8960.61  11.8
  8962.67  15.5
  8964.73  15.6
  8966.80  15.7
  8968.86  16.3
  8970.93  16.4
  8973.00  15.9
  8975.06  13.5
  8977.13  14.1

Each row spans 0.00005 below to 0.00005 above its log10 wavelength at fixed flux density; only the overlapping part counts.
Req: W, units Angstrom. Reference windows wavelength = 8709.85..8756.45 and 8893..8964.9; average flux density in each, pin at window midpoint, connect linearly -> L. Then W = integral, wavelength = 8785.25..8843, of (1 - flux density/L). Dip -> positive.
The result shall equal 2.0 Angstrom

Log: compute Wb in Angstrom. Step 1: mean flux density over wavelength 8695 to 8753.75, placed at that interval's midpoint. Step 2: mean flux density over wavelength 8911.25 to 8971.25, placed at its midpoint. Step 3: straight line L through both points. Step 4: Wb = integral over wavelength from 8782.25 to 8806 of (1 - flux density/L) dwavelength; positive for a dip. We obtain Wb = 0.69 Angstrom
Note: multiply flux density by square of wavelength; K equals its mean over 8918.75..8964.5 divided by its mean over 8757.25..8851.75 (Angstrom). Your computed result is 1.03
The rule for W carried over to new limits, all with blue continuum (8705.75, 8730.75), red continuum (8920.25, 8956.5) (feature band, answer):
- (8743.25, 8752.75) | 0.10 Angstrom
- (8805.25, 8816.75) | 0.19 Angstrom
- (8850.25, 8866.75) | 0.14 Angstrom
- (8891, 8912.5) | -0.73 Angstrom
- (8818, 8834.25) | 0.65 Angstrom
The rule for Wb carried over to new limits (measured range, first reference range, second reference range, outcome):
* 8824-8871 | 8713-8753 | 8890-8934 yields 1.35 Angstrom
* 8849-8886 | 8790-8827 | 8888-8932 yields -0.39 Angstrom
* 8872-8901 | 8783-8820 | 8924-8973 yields -0.97 Angstrom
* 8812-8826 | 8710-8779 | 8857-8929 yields 0.60 Angstrom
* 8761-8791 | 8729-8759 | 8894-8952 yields -0.32 Angstrom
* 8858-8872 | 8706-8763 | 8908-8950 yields 0.05 Angstrom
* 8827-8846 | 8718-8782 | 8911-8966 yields 0.30 Angstrom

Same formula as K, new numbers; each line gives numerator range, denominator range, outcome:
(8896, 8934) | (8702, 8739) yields 1.04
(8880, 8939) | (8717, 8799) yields 1.05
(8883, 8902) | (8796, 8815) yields 1.05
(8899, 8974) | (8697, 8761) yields 1.04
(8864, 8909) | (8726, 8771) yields 1.05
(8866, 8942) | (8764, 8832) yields 1.05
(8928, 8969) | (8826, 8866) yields 1.03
